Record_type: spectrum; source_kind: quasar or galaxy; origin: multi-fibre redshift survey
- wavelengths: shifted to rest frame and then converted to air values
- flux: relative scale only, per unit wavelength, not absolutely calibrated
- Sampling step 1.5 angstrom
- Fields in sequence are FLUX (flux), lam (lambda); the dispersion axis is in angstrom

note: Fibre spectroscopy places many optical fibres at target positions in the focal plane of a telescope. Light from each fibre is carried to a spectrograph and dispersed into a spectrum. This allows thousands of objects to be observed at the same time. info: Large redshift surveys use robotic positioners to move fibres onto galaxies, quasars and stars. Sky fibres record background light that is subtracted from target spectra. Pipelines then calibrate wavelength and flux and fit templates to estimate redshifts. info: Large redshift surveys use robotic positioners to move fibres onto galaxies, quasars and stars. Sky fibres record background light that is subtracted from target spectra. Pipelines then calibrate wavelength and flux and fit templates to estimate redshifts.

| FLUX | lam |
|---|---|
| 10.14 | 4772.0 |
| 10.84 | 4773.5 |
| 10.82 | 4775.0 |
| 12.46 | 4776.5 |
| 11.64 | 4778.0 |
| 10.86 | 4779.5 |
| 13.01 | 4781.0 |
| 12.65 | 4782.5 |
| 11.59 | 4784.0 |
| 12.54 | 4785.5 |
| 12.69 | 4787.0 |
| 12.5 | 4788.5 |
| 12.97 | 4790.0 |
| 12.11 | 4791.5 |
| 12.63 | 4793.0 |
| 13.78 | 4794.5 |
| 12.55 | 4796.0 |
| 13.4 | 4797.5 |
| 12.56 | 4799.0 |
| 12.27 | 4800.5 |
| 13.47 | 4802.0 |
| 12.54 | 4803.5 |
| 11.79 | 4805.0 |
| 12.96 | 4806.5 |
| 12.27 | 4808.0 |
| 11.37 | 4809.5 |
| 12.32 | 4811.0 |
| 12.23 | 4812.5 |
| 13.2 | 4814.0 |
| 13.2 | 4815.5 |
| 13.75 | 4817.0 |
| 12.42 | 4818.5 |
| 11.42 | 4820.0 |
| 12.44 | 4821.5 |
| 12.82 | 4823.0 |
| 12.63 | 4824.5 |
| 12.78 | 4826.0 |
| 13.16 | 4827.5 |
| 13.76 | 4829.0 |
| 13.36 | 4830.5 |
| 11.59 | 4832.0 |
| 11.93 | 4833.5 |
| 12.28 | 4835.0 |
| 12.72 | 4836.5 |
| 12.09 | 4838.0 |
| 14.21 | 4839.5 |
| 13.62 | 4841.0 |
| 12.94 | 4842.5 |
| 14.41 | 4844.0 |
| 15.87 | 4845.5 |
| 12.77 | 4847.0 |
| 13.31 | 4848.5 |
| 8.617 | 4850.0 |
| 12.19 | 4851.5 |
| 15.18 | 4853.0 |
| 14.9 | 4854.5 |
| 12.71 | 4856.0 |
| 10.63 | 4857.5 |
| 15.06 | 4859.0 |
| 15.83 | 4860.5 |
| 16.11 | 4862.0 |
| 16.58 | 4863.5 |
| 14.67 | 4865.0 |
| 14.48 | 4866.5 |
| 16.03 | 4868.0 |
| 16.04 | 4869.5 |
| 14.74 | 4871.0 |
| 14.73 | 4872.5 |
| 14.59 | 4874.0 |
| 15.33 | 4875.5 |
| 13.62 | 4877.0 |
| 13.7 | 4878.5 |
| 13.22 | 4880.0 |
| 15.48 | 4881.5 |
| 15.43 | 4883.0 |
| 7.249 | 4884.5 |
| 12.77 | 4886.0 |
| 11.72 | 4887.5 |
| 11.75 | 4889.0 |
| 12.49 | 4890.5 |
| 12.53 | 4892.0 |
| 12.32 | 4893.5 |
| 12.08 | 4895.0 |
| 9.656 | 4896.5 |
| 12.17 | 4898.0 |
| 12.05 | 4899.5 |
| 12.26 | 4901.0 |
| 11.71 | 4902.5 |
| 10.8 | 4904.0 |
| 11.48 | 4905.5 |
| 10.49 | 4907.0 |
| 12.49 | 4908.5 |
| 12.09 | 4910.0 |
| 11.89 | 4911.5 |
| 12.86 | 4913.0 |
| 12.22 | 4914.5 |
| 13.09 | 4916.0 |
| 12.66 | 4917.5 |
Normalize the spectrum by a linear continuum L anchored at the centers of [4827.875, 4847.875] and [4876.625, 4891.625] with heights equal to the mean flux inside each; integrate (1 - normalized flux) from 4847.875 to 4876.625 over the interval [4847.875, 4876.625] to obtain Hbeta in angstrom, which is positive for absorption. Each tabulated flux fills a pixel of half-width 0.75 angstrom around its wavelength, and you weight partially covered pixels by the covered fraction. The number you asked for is -3.02 angstrom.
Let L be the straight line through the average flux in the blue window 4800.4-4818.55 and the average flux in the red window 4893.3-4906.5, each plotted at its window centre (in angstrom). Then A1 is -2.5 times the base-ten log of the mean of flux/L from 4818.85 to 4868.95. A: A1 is -0.10 mag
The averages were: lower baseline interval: 12.6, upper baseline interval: 11.6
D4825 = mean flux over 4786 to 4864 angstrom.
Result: 13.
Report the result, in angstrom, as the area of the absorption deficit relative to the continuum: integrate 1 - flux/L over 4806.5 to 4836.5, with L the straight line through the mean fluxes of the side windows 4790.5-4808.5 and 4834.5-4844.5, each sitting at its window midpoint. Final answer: 0.9 angstrom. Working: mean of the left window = 12.7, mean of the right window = 13.2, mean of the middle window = 12.6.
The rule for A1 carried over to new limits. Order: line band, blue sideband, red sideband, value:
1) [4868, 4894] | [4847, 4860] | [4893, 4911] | -0.110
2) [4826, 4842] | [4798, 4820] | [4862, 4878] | 0.060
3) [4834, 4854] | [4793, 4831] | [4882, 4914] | -0.059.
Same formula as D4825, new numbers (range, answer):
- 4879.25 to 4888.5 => 12.6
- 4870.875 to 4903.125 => 12.8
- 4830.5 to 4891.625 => 13.6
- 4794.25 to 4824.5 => 12.6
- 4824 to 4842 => 12.8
